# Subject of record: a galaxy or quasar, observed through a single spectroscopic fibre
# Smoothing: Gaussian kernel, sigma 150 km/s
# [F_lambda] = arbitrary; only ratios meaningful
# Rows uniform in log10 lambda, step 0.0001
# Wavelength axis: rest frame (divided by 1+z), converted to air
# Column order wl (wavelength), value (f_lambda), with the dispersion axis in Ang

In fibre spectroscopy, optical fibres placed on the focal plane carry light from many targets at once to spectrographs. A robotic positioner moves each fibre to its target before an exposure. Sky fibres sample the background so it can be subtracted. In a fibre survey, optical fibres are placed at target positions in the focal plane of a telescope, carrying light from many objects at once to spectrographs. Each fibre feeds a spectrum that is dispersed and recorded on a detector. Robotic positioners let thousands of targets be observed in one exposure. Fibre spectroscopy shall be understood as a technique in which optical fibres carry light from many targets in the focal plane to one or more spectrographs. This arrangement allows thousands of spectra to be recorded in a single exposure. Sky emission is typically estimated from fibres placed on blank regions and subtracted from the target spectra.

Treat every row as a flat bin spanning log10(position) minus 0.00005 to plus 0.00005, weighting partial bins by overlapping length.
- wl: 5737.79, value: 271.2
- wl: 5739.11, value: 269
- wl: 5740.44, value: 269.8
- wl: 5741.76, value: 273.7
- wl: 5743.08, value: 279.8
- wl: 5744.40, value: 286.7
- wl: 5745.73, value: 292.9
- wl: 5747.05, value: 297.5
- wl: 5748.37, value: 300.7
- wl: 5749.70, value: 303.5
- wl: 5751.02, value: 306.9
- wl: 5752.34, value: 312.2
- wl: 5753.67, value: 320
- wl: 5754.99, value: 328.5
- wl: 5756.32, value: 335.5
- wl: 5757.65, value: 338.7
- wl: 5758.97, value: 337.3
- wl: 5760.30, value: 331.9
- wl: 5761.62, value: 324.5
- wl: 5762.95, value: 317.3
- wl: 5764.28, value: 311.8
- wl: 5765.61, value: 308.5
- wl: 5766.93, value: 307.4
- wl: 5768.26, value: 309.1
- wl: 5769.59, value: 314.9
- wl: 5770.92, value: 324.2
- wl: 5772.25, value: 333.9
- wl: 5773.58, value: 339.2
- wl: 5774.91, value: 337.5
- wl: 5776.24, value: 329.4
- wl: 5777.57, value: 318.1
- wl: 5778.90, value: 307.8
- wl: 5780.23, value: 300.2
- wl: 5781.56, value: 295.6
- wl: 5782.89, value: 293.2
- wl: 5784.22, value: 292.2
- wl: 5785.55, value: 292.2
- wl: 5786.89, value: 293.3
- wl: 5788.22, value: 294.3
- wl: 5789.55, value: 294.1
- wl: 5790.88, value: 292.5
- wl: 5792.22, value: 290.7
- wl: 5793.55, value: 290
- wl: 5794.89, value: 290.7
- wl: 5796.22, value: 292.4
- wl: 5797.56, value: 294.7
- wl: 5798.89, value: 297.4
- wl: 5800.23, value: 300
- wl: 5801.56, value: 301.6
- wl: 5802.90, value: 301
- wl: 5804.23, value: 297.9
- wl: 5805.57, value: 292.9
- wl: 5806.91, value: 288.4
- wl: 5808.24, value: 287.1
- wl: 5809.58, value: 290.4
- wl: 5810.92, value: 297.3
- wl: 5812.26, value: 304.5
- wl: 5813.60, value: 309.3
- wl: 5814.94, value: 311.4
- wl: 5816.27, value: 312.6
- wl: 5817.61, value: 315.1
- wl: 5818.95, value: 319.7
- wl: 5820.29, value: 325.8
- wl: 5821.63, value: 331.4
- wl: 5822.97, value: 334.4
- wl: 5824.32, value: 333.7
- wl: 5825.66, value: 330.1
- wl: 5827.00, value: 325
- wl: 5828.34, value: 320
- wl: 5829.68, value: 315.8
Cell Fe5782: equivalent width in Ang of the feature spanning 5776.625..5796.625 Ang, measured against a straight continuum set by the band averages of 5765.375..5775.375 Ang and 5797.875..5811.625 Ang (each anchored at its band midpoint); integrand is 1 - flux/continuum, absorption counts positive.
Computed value 0.85 Ang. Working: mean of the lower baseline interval 322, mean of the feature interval 296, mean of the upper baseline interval 295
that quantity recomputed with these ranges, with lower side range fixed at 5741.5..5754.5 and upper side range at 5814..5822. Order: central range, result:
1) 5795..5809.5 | 0.9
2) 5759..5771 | -0.5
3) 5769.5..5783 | -0.5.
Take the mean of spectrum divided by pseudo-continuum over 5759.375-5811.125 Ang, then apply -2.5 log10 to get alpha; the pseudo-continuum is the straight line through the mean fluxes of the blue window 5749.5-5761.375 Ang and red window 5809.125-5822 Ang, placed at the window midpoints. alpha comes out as 0.05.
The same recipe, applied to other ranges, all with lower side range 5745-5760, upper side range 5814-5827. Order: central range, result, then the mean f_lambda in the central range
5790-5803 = 0.092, 295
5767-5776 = -0.024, 325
